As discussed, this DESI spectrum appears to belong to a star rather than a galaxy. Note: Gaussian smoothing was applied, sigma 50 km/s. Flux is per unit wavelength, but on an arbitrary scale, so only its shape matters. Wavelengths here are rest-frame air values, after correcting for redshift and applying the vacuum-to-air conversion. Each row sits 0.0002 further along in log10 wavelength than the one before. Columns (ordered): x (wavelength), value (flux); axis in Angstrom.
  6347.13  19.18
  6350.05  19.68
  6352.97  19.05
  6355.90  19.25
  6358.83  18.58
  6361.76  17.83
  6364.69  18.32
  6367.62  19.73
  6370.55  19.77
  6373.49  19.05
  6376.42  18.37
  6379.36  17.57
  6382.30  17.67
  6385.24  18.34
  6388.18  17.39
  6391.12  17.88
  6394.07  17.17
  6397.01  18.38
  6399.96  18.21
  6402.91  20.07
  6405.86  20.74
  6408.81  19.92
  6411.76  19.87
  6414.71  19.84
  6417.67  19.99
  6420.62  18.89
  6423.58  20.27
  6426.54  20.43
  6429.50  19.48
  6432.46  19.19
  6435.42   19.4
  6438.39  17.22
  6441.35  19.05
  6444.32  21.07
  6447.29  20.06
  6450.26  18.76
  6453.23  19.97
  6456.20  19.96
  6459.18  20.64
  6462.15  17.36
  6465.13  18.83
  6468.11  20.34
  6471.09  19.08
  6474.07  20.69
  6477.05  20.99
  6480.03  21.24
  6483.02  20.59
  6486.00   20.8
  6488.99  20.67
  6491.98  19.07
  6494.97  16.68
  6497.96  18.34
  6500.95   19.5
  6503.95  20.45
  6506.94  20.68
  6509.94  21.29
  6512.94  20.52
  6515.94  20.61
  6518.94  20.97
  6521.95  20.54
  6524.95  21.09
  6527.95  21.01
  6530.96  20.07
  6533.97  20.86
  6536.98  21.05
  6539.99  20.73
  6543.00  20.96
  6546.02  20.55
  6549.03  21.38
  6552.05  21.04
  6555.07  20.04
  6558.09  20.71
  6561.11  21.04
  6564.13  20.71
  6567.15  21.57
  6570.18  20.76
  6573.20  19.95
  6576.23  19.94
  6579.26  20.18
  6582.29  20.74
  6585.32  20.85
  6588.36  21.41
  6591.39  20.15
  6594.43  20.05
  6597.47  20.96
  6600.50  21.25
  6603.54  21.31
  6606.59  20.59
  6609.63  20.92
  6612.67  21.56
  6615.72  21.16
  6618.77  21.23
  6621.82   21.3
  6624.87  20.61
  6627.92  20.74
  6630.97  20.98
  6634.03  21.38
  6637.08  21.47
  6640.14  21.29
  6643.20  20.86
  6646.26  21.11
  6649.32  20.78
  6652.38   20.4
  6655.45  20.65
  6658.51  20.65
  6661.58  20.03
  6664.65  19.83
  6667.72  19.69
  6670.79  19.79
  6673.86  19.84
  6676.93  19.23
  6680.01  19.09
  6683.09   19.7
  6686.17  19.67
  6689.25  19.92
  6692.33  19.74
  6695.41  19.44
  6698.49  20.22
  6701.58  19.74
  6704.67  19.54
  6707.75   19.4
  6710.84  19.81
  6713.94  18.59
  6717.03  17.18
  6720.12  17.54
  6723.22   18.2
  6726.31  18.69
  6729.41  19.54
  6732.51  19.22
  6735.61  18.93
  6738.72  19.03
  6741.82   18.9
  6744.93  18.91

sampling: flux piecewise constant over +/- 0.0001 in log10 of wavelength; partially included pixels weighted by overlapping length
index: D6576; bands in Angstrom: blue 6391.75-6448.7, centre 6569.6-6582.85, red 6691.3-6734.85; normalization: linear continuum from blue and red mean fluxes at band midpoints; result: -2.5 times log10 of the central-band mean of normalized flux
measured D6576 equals -0.06 mag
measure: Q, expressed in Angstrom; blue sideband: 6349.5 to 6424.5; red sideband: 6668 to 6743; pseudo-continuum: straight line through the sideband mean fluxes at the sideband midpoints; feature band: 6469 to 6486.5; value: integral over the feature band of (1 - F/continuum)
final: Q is -1.4 Angstrom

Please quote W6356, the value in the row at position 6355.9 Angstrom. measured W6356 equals 19.25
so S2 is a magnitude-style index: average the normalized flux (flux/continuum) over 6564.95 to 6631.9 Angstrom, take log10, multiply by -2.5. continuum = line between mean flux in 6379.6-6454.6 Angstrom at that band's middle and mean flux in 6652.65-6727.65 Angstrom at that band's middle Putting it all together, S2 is -0.08 mag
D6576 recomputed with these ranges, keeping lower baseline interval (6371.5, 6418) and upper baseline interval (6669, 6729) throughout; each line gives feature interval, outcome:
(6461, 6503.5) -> -0.04 mag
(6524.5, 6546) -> -0.10 mag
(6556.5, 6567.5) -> -0.10 mag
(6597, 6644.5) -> -0.11 mag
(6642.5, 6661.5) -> -0.08 mag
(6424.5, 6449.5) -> -0.04 mag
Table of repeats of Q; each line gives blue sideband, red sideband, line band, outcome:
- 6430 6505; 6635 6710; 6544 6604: -2.6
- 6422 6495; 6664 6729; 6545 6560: -0.9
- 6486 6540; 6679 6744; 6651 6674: -0.8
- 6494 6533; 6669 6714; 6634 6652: -1.2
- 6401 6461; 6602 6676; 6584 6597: -0.1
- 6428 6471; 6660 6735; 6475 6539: -3.3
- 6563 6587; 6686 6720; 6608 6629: -1.0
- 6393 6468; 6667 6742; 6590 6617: -2.2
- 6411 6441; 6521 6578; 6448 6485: 0.0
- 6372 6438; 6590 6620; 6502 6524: -0.8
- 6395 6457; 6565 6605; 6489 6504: 0.9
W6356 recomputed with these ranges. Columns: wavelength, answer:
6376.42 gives 18.37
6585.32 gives 20.85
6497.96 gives 18.34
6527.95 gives 21.01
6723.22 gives 18.2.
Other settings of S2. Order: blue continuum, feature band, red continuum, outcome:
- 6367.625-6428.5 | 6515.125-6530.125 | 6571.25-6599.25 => -0.04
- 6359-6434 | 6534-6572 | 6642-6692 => -0.07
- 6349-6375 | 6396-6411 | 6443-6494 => -0.01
